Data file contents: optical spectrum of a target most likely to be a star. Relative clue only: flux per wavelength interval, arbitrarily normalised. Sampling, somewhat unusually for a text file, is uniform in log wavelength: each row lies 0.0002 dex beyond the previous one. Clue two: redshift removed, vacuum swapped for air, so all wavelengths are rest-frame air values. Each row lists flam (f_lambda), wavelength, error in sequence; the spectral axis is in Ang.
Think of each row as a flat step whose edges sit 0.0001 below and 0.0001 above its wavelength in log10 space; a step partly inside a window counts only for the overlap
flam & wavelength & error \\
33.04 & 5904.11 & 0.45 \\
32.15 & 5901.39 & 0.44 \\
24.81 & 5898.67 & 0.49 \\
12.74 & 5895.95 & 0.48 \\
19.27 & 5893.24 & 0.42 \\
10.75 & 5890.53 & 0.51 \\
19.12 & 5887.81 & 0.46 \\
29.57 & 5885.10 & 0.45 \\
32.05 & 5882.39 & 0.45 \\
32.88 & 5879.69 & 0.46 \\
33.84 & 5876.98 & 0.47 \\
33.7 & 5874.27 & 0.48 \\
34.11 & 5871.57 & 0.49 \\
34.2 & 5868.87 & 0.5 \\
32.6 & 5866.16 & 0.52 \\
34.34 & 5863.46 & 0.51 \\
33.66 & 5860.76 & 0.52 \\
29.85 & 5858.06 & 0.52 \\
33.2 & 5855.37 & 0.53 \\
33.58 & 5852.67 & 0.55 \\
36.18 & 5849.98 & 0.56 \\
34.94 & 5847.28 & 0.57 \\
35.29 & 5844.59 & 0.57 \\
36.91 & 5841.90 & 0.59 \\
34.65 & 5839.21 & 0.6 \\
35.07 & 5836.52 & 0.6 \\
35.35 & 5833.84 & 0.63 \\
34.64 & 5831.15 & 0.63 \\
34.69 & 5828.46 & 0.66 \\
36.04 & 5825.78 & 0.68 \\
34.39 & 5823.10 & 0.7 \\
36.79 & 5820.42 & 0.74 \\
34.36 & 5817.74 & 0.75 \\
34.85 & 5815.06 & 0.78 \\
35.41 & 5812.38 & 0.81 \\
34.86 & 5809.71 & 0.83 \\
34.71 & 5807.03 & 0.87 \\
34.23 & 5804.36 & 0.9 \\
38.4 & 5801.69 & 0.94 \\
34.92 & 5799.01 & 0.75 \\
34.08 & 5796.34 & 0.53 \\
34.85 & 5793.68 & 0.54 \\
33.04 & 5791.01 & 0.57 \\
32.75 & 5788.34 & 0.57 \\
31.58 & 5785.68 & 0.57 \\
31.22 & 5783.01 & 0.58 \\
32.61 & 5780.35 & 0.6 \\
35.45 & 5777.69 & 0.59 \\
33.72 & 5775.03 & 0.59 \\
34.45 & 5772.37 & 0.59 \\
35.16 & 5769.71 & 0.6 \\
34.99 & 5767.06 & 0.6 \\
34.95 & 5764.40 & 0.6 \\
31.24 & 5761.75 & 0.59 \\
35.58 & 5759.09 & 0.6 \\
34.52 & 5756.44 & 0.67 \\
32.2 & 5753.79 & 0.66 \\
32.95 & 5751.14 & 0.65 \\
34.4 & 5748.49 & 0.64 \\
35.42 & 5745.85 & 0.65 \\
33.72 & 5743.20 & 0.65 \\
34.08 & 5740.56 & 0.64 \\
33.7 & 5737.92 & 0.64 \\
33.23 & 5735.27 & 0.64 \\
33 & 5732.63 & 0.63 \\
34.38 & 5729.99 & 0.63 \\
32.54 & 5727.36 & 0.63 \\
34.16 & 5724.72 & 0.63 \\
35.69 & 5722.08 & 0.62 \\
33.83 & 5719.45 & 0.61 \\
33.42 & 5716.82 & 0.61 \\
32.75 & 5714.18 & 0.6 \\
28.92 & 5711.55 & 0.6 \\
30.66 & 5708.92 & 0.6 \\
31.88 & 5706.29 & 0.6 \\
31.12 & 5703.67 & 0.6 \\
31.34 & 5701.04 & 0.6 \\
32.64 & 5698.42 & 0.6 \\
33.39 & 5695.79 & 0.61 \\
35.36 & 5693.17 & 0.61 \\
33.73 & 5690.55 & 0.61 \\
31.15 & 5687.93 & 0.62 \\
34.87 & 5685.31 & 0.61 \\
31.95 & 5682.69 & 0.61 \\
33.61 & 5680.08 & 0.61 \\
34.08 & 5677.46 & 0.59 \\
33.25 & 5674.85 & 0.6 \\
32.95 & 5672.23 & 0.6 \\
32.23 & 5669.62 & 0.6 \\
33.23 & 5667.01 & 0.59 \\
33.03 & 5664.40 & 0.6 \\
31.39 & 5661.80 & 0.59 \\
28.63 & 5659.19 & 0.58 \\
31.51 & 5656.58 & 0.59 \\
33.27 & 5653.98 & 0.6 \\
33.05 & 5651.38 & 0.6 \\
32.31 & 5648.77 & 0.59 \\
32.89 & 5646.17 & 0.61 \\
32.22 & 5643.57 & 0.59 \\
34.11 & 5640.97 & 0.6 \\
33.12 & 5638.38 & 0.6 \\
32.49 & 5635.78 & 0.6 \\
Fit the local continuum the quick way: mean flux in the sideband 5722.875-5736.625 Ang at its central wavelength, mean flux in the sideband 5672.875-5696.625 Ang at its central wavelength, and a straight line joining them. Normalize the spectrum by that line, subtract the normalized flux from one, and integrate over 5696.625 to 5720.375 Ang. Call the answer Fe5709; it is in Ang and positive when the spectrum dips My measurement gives 1.2 Ang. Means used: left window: 33.5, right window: 33.5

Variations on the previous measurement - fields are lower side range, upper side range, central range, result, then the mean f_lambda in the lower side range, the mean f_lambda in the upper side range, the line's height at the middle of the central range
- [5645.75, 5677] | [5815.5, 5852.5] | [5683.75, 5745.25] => 0.4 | 32.3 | 35.3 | 33.2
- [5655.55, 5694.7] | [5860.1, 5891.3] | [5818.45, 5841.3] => -3.2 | 32.7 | 30.3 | 30.9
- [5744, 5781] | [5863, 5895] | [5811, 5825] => -1.7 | 34.1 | 28.5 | 31.5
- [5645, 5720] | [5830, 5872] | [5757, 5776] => -0.5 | 32.5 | 34.3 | 33.4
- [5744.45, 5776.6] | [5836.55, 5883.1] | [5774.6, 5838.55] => -0.9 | 34.1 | 33.9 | 34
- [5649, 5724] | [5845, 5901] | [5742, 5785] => -3.6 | 32.6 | 29.4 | 31.3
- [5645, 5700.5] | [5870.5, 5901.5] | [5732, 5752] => -2.2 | 32.8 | 25.9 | 30.5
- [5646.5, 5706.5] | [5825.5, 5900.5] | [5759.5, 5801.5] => -2.9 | 32.6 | 30.9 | 31.7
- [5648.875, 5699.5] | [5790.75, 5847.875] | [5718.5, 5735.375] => -0.1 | 32.8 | 35.2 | 33.7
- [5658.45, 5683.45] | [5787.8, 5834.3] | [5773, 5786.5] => 0.5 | 32.5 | 34.9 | 34.4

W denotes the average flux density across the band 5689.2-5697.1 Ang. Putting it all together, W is 34.2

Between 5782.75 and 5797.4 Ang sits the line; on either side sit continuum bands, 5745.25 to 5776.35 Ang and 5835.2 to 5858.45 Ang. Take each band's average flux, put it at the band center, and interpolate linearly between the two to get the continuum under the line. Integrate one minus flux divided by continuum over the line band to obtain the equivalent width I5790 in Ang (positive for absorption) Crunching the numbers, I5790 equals 0.5 Ang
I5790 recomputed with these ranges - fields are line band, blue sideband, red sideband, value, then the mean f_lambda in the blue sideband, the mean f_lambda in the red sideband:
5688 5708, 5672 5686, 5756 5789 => 0.50 Ang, 33.4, 33.7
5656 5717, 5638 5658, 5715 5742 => 1.62 Ang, 32.8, 33.8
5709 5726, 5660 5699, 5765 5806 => 0.26 Ang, 33.1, 34.1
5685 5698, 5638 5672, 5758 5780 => -0.21 Ang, 32.4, 34.3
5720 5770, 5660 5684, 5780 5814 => -0.63 Ang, 32.8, 34.1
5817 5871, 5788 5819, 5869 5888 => -2.31 Ang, 34.8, 31.7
